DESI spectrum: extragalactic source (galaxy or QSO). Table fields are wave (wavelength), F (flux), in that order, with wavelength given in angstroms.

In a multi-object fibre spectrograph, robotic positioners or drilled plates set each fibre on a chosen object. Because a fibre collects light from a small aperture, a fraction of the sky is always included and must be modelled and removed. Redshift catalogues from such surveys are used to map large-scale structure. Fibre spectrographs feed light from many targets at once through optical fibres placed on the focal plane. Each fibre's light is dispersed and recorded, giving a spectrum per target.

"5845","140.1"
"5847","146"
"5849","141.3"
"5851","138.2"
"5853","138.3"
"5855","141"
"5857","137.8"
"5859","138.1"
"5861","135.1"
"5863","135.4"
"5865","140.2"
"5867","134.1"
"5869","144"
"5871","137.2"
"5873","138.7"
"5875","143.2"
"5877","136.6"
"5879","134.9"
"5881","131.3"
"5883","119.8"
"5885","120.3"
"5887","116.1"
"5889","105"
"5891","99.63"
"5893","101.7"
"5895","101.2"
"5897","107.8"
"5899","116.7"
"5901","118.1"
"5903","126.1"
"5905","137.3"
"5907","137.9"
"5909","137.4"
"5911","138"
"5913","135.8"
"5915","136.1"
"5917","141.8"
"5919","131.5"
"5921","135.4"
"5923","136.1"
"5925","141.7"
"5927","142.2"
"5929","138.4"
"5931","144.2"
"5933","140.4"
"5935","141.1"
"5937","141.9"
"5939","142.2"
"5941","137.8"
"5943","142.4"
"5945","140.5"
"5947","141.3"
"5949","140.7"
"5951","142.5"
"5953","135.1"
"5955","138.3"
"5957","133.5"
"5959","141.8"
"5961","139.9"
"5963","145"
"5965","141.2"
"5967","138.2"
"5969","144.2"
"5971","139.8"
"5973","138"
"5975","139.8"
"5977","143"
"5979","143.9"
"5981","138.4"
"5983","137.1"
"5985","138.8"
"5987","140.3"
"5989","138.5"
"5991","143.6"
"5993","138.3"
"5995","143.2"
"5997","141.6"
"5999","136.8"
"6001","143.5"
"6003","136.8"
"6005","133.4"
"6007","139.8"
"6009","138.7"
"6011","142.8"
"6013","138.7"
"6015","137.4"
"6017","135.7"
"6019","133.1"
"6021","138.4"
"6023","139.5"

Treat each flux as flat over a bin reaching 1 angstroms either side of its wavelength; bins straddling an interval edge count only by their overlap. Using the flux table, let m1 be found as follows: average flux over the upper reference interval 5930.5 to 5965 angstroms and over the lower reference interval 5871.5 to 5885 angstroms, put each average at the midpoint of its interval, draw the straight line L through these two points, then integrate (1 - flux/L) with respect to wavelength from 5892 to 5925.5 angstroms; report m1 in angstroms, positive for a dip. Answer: 2.1 angstroms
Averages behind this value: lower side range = 133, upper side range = 140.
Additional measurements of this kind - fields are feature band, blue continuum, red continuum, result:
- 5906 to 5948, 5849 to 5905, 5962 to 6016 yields -1.9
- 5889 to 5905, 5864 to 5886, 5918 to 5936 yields 2.9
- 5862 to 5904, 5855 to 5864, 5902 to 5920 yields 3.8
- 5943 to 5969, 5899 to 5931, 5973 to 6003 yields -0.4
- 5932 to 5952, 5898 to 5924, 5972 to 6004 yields -0.8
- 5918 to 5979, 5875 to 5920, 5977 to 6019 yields -3.7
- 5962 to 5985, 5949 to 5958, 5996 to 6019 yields -0.5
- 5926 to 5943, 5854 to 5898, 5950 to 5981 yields -0.7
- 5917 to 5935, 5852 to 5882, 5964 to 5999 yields 0.0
